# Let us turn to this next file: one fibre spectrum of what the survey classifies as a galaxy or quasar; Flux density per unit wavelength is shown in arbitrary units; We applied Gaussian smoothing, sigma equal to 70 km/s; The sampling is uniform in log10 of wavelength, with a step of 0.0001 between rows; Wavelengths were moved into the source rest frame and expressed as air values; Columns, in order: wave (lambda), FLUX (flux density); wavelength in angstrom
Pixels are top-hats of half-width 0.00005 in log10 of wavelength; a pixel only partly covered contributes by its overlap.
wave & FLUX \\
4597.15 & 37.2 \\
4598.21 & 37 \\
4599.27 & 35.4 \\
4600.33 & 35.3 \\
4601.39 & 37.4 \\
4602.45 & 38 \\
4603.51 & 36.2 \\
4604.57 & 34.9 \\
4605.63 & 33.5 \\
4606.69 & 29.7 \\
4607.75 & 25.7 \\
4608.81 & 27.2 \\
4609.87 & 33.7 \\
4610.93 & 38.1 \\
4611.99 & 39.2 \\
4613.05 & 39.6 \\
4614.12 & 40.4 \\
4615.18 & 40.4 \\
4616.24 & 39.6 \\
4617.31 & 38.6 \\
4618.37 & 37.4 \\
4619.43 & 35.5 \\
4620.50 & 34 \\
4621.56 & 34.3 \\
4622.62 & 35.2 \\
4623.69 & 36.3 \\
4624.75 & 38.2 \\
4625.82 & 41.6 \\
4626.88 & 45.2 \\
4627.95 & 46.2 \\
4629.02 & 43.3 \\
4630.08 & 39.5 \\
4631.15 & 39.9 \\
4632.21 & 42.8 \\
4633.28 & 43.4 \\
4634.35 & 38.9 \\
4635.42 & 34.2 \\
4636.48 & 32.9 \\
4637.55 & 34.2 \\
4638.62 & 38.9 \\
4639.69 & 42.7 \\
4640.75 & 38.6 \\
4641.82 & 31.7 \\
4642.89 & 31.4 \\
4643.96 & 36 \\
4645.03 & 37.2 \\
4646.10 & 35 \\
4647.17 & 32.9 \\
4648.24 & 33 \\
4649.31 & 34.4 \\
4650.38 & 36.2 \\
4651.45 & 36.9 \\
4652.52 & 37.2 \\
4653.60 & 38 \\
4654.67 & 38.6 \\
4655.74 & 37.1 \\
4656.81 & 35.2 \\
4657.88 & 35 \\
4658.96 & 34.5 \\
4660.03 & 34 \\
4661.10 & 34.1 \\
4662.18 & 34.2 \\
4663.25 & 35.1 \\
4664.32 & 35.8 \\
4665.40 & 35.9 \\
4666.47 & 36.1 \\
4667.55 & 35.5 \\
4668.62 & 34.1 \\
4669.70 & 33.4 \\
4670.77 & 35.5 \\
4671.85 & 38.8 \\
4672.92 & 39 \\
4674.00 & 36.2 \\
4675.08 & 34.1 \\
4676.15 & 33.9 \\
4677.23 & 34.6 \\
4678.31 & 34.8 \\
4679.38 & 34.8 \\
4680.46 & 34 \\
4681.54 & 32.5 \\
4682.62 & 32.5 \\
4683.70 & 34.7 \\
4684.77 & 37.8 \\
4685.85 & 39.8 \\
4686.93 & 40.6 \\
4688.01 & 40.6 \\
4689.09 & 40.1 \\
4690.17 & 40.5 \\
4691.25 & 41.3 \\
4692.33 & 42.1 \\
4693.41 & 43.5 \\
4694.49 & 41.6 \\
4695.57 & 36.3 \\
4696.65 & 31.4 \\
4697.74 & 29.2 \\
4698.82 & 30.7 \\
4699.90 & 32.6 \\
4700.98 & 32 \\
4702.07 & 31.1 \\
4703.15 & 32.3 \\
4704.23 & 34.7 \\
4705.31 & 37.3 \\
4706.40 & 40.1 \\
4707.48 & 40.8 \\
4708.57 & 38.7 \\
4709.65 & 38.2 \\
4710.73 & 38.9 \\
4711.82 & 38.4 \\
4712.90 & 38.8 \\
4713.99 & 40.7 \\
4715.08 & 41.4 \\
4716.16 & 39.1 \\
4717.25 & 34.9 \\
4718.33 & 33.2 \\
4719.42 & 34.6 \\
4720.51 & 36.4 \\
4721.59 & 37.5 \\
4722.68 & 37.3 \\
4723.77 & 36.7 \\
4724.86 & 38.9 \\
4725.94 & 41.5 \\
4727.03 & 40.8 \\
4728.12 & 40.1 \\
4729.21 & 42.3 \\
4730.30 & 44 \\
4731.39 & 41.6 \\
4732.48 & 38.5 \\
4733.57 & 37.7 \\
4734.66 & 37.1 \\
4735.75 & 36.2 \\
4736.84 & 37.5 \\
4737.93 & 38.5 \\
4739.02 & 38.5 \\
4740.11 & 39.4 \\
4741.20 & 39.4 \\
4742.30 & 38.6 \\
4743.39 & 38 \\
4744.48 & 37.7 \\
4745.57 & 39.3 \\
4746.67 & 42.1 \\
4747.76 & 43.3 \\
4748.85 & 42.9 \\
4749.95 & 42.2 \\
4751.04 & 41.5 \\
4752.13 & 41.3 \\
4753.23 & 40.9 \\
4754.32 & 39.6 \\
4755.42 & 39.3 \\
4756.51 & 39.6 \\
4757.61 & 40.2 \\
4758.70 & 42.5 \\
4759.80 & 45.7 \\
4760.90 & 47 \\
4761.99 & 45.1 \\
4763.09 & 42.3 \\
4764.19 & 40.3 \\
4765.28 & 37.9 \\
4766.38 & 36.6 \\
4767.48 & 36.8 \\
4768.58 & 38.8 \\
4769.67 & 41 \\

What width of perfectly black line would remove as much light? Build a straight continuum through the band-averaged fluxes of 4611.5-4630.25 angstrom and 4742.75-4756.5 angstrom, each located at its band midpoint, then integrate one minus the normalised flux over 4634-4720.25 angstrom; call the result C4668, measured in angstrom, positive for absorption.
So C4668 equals 7.75 angstrom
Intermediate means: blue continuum 39.1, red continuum 40.6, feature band 36.2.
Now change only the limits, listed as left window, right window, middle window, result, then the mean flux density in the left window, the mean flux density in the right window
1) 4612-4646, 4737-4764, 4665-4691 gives 2.03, 38.3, 41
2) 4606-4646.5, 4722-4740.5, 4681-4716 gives 1.23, 37.3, 39.2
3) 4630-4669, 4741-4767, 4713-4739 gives 0.75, 36.2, 41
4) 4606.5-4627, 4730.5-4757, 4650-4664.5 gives 0.63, 36.5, 39.7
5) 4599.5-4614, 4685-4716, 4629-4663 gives -0.56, 34.7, 37.6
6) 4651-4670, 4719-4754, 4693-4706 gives 1.11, 35.6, 39.5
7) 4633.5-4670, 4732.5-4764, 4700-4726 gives 1.09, 35.6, 40.4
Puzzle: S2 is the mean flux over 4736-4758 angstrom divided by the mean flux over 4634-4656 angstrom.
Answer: 1.1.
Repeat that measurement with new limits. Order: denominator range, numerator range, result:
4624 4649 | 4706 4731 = 1.02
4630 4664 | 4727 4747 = 1.08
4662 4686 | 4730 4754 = 1.13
